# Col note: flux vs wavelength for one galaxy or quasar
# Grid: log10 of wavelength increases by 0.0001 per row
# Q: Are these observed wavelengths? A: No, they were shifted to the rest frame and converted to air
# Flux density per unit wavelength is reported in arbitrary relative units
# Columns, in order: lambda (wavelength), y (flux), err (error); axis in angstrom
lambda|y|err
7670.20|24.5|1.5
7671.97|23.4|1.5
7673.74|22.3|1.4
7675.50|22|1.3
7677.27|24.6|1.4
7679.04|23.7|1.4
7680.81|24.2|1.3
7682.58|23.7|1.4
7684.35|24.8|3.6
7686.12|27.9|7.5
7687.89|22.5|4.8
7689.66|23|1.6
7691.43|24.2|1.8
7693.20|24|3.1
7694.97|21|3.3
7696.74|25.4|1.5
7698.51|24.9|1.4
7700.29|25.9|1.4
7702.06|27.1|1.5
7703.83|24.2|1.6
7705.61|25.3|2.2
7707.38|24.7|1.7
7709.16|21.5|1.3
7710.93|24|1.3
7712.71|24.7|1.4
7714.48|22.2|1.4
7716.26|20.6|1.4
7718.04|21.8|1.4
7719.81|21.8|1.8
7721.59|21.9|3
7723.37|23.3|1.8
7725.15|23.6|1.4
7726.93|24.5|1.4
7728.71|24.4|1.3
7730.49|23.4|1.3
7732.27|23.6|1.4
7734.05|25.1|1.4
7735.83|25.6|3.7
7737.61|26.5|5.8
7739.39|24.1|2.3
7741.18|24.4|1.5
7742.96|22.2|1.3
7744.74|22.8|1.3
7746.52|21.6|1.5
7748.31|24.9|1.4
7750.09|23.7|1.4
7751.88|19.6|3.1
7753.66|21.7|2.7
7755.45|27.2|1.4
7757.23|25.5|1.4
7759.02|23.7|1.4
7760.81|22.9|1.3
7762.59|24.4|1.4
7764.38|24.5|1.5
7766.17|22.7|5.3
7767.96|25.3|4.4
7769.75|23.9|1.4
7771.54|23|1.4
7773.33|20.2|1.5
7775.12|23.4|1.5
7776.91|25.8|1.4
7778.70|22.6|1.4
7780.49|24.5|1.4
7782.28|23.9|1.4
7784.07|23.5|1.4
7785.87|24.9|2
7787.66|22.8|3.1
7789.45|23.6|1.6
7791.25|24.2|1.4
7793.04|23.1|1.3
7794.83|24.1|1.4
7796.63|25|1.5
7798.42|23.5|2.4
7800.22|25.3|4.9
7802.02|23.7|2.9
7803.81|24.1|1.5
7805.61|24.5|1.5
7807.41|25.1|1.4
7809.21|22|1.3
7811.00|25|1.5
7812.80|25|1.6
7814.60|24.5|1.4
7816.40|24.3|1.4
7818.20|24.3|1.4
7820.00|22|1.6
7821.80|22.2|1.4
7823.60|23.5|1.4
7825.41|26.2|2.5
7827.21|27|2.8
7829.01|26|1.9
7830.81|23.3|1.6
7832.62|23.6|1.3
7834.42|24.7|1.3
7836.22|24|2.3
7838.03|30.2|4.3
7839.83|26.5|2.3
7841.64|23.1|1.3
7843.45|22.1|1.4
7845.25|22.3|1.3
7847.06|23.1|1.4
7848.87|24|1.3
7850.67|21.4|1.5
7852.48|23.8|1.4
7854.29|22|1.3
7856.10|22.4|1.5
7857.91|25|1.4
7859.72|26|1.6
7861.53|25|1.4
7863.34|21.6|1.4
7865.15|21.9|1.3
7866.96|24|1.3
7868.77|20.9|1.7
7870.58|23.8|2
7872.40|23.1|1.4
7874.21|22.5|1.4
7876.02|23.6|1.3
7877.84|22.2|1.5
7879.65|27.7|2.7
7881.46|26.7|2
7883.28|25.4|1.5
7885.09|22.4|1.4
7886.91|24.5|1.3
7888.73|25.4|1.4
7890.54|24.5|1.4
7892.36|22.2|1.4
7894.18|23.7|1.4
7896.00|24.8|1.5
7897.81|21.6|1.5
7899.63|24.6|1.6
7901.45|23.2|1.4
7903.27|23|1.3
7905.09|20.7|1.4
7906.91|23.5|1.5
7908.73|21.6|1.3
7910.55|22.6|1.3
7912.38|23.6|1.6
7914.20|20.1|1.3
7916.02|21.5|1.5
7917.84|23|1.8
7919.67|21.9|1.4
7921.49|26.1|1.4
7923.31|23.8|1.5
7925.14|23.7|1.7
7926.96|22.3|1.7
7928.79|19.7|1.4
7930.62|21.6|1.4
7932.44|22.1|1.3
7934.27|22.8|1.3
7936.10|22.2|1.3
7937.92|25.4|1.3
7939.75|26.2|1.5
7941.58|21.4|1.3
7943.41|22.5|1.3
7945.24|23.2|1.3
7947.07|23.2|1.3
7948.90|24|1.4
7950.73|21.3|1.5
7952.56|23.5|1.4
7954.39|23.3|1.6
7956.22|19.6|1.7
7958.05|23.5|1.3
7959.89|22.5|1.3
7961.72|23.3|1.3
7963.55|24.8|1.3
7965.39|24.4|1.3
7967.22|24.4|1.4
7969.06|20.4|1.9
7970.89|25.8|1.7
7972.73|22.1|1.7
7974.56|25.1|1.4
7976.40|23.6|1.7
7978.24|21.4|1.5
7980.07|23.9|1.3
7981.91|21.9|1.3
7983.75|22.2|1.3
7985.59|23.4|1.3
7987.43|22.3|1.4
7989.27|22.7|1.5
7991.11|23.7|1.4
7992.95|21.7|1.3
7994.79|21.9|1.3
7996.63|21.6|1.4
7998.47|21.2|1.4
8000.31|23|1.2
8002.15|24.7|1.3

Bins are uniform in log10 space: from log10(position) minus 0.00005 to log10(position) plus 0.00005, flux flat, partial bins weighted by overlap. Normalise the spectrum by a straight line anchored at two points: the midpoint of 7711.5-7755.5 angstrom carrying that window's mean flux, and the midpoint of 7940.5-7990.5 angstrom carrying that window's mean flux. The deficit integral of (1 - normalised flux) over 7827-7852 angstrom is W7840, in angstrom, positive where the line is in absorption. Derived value -1.2 angstrom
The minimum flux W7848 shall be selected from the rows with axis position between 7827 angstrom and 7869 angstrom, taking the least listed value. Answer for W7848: 20.9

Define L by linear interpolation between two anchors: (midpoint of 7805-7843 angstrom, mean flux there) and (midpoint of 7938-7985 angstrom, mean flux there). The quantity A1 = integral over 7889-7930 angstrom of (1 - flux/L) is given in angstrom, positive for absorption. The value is 1.5 angstrom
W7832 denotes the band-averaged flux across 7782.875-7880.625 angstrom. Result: 24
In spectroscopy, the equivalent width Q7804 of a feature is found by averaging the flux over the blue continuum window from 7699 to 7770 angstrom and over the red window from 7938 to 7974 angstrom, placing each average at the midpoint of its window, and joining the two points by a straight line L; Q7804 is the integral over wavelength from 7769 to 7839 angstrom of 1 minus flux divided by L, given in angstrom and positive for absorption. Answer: -1.7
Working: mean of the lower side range 23.8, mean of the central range 24.2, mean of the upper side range 23.2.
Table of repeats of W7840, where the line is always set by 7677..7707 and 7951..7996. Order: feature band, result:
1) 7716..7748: 1.0 angstrom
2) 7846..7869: 0.4 angstrom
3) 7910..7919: 0.4 angstrom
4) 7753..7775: 0.3 angstrom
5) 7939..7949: -0.1 angstrom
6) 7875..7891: -0.9 angstrom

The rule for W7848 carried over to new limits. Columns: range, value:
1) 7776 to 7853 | 21.4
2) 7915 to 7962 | 19.6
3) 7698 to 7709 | 24.2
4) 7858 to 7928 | 20.1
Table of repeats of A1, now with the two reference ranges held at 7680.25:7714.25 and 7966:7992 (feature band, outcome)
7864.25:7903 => -0.4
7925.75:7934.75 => 0.6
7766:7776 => 0.4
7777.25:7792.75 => 0.1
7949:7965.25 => 0.2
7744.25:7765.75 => 0.5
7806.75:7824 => 0.0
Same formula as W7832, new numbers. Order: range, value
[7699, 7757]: 23.7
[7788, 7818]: 24.2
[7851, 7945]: 23.2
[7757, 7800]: 23.8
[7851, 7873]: 23.2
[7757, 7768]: 24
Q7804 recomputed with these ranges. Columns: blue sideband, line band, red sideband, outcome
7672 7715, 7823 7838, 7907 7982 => -1.1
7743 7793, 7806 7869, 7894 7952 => -2.0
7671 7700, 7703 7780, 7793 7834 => 1.6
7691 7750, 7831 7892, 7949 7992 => -1.4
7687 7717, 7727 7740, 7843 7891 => -0.5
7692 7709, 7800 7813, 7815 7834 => 0.0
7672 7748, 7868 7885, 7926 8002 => -0.6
